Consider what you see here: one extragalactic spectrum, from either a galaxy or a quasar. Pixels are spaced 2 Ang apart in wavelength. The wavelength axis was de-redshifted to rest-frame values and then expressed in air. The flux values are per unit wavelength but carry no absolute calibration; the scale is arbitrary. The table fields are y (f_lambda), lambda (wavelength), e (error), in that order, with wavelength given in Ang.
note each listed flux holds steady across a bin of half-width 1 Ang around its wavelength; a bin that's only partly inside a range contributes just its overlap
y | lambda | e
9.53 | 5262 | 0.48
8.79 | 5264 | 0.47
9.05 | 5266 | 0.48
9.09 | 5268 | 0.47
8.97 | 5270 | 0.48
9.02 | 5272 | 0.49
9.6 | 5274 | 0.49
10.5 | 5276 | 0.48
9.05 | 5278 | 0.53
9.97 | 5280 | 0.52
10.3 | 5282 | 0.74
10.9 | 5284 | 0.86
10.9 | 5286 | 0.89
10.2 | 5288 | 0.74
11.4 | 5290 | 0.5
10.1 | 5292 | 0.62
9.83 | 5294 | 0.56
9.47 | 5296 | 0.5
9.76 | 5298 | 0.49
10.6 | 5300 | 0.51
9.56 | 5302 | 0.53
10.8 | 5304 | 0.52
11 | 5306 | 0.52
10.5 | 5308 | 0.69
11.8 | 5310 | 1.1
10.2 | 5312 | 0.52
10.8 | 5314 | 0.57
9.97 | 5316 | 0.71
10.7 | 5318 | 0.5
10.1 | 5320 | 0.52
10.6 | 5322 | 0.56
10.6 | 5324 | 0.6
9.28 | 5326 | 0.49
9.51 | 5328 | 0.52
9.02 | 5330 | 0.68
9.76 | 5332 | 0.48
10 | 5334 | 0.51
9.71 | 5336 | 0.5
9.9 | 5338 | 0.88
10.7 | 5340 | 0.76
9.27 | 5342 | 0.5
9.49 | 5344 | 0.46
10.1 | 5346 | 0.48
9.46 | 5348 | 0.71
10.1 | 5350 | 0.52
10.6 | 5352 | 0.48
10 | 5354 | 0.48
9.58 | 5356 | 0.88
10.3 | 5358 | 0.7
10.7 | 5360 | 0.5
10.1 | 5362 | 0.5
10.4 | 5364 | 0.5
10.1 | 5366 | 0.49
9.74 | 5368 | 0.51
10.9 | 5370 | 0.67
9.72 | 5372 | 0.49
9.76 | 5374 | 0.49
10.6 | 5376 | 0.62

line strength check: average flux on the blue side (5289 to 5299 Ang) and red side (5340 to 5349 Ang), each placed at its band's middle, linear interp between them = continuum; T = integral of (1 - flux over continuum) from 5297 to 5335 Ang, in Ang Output -1.2 Ang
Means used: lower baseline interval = 10.1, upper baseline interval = 9.7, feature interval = 10.2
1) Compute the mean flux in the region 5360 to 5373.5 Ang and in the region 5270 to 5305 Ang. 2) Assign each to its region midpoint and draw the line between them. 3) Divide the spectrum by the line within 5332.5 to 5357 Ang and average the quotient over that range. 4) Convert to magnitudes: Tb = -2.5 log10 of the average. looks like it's 0.03 mag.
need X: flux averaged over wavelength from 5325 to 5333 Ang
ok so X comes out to 9.39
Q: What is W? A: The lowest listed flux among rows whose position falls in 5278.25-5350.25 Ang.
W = 9.02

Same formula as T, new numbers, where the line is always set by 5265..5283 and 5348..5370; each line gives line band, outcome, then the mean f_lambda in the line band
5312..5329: -0.6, 10.2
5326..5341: 0.3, 9.77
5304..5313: -1.0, 10.9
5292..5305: -0.4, 10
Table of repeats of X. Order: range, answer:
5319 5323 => 10.3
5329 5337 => 9.62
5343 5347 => 9.79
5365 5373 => 10.1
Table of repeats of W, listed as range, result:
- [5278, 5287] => 9.05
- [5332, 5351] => 9.27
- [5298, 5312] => 9.56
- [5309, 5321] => 9.97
